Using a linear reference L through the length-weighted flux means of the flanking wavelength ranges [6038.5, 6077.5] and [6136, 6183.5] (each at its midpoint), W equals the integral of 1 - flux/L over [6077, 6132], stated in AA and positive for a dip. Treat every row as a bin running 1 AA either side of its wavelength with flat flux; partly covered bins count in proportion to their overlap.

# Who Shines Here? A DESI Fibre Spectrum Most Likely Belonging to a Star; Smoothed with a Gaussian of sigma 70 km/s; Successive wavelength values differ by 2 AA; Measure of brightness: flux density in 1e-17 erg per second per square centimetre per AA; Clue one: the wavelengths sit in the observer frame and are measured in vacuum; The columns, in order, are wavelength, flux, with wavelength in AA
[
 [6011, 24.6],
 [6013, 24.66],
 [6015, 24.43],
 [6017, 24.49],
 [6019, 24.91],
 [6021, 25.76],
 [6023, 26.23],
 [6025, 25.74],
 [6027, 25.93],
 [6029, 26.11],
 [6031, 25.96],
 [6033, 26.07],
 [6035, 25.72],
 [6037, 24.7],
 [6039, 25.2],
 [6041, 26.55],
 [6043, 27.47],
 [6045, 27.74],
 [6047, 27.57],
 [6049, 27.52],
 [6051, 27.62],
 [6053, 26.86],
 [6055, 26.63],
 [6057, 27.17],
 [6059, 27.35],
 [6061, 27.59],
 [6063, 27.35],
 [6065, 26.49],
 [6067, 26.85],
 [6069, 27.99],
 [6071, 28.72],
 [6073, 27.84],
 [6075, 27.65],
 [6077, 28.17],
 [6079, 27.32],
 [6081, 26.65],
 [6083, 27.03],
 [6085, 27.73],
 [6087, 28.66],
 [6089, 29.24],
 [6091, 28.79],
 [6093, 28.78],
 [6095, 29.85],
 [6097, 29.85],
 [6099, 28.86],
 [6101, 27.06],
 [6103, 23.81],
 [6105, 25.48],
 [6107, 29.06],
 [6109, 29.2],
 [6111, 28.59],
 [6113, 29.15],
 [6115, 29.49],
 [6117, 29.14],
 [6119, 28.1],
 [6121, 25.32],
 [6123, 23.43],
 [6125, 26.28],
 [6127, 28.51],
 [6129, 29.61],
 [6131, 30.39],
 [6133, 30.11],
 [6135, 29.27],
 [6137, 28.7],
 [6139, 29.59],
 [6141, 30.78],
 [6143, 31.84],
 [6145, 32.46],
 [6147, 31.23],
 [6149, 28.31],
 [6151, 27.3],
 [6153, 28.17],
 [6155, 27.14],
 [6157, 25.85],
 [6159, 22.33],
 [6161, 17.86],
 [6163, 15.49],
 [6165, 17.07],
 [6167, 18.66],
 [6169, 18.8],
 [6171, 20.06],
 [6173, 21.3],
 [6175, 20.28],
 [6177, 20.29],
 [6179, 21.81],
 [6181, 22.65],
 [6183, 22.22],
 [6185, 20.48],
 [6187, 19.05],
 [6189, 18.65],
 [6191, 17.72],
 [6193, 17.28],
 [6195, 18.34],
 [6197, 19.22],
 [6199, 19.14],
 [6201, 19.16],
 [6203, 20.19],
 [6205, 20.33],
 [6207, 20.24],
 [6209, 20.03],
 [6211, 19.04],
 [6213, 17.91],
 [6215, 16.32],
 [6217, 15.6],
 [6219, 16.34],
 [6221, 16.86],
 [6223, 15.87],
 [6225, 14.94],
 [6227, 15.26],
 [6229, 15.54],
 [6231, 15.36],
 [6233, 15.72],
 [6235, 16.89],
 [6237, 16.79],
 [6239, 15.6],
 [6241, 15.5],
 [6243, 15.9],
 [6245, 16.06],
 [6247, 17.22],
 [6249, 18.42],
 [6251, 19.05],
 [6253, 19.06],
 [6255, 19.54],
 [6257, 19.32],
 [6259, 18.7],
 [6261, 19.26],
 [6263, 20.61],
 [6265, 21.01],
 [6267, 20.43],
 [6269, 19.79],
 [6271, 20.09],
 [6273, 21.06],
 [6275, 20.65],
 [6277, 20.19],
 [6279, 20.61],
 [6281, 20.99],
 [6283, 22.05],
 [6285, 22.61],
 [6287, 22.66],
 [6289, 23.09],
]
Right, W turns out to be -4.4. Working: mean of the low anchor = 27.3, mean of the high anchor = 24.2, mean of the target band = 28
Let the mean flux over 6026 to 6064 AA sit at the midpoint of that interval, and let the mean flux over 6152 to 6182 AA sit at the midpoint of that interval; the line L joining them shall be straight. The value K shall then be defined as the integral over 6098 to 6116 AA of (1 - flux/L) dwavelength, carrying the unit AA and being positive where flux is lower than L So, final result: -3.00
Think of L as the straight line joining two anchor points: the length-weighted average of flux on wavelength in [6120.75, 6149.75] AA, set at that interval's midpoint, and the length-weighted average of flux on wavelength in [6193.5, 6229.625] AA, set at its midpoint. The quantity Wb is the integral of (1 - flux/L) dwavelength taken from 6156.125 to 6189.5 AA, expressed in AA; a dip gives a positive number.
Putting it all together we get 4.7 AA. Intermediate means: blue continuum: 29.2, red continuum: 17.8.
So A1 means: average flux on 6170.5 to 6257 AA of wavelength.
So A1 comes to 18.2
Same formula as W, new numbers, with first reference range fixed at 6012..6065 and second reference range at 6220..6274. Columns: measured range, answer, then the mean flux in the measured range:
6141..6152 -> -4.2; 30.3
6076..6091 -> -2.1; 27.9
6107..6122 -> -3.4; 28.5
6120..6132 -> -2.4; 27.3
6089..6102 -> -2.7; 28.9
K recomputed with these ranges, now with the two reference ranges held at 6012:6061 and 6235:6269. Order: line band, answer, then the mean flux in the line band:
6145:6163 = -3.2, 25.8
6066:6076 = -1.2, 27.8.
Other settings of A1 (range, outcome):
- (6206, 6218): 18.2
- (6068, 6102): 28.2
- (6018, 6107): 27.1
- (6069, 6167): 27.4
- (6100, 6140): 28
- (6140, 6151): 30.6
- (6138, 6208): 22.3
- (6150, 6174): 21.7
